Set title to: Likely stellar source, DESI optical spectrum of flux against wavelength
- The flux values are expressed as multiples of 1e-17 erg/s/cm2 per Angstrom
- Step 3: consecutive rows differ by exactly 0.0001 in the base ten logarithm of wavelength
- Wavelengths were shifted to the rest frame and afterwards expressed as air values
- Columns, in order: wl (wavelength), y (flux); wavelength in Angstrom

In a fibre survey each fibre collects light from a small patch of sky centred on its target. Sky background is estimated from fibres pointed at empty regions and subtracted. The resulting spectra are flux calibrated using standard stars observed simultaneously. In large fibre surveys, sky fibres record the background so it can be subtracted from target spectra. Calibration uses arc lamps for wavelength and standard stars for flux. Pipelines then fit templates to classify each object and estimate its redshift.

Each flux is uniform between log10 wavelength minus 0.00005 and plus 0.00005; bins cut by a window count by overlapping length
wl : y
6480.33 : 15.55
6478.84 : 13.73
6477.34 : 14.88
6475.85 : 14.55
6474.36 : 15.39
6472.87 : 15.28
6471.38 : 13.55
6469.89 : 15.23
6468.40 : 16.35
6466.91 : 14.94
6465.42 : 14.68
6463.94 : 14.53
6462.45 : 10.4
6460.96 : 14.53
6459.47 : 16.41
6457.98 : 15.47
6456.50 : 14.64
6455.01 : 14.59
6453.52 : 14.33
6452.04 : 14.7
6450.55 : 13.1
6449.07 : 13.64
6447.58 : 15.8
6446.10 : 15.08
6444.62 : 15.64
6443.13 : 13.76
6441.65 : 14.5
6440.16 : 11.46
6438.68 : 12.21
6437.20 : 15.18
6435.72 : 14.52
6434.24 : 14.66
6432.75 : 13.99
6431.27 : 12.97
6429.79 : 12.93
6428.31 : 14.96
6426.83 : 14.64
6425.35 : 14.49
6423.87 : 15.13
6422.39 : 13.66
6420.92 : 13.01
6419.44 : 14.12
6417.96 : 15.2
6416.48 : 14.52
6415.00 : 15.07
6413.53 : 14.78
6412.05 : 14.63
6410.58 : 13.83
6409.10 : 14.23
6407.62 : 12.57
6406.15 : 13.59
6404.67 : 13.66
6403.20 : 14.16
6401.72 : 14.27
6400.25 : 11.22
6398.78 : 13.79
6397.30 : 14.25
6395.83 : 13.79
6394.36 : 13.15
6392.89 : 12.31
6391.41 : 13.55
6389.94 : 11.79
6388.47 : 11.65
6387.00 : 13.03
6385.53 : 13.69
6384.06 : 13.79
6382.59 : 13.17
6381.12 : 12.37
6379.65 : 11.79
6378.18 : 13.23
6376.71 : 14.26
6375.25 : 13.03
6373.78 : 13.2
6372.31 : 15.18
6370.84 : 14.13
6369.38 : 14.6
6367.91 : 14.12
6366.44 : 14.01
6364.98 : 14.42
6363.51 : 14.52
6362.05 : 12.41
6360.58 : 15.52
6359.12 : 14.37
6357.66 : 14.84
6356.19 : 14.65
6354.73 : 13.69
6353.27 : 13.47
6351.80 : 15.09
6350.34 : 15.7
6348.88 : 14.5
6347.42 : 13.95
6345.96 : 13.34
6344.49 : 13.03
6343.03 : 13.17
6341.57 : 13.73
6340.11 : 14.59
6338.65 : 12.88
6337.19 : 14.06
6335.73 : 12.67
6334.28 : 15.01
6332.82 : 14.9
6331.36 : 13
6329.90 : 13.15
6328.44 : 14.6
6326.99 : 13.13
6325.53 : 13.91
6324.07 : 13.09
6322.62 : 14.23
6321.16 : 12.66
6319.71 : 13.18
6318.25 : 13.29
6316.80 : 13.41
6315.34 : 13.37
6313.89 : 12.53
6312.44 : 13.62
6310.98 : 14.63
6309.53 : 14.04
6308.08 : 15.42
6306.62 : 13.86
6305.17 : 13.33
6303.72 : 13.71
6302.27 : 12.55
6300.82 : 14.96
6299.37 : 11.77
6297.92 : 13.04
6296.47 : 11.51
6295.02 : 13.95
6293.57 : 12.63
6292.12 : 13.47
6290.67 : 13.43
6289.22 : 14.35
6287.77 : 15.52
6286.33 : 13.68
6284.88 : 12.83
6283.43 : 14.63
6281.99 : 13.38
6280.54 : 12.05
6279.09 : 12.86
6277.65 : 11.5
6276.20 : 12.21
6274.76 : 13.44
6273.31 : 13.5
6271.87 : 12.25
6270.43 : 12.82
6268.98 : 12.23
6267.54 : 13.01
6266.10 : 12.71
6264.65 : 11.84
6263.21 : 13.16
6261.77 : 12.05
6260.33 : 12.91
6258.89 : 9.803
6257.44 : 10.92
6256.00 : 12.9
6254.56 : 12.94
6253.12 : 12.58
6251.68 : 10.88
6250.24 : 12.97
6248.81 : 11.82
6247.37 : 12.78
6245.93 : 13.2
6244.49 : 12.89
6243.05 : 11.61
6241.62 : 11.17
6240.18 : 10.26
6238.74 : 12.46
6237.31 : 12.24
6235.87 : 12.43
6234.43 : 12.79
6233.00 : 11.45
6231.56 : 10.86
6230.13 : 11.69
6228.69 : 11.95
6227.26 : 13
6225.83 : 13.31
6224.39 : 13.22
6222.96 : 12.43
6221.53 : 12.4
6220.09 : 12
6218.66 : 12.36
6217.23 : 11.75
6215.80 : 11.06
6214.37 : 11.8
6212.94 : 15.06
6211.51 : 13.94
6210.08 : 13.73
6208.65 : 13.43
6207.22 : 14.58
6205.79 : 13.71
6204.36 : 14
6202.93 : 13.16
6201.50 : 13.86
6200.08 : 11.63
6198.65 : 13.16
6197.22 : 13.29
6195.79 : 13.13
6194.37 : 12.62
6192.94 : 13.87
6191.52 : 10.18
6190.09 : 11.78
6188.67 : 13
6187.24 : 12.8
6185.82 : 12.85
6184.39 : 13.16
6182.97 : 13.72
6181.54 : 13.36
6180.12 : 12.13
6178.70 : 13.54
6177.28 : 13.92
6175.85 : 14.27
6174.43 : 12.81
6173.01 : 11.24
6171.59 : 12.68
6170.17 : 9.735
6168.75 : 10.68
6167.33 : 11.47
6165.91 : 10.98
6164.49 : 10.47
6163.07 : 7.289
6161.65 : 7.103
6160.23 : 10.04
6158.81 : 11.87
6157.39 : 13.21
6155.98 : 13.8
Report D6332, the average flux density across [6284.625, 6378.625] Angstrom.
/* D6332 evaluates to 13.8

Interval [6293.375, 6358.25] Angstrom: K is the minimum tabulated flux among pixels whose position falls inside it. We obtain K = 11.51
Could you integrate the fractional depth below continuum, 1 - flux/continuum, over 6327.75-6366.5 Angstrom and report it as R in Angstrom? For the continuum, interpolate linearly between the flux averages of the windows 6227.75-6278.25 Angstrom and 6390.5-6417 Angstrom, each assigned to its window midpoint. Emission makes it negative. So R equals -2.66 Angstrom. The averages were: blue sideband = 12.2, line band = 14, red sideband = 13.7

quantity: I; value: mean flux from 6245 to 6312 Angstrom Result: 13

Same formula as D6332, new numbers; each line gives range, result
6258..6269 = 12.2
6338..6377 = 14.1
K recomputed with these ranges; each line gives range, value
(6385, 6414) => 11.22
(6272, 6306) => 11.5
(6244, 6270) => 9.803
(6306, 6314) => 12.53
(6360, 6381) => 11.79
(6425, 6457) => 11.46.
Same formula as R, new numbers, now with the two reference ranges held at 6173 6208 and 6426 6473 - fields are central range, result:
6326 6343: 0.0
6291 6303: 0.5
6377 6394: 1.5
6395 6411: 0.6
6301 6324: 0.1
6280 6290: -0.2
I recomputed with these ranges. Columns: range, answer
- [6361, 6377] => 14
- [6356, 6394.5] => 13.6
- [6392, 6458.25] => 14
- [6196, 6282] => 12.5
